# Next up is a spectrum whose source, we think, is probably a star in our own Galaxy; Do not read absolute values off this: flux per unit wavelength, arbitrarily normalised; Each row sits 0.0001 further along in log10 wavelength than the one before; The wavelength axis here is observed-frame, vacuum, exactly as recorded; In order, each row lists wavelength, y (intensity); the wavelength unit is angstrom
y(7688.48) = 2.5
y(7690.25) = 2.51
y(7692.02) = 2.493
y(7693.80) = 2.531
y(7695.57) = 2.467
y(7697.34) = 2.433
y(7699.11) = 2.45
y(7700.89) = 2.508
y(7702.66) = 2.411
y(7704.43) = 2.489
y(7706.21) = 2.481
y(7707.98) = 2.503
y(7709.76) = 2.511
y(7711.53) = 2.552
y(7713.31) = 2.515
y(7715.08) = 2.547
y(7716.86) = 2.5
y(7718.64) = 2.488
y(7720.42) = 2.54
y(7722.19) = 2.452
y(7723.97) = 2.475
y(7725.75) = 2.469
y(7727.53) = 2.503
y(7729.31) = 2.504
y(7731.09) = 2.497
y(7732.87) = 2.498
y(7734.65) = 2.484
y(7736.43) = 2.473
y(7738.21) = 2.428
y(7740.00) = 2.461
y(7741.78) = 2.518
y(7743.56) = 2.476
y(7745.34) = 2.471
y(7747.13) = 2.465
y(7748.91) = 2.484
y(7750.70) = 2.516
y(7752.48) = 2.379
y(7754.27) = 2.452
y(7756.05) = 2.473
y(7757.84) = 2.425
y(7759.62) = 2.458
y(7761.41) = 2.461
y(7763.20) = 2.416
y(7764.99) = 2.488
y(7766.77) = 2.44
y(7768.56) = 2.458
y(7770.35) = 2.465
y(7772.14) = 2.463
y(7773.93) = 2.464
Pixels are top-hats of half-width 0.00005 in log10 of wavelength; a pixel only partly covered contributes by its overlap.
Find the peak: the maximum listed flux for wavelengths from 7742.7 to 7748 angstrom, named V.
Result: 2.476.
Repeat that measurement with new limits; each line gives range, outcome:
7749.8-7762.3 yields 2.516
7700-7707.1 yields 2.508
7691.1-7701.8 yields 2.531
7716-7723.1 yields 2.54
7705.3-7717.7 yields 2.552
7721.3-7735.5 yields 2.504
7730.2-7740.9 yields 2.498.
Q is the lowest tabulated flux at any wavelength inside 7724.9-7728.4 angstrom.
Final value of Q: 2.469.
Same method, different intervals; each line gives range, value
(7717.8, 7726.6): 2.452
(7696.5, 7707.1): 2.411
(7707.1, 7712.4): 2.503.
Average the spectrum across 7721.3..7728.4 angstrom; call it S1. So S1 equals 2.48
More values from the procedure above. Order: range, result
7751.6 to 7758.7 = 2.43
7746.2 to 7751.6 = 2.49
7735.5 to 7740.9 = 2.45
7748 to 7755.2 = 2.46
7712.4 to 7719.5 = 2.51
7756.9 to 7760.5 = 2.44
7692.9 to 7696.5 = 2.49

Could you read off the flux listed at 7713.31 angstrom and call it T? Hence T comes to 2.515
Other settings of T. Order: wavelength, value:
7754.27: 2.452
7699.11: 2.45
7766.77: 2.44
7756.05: 2.473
